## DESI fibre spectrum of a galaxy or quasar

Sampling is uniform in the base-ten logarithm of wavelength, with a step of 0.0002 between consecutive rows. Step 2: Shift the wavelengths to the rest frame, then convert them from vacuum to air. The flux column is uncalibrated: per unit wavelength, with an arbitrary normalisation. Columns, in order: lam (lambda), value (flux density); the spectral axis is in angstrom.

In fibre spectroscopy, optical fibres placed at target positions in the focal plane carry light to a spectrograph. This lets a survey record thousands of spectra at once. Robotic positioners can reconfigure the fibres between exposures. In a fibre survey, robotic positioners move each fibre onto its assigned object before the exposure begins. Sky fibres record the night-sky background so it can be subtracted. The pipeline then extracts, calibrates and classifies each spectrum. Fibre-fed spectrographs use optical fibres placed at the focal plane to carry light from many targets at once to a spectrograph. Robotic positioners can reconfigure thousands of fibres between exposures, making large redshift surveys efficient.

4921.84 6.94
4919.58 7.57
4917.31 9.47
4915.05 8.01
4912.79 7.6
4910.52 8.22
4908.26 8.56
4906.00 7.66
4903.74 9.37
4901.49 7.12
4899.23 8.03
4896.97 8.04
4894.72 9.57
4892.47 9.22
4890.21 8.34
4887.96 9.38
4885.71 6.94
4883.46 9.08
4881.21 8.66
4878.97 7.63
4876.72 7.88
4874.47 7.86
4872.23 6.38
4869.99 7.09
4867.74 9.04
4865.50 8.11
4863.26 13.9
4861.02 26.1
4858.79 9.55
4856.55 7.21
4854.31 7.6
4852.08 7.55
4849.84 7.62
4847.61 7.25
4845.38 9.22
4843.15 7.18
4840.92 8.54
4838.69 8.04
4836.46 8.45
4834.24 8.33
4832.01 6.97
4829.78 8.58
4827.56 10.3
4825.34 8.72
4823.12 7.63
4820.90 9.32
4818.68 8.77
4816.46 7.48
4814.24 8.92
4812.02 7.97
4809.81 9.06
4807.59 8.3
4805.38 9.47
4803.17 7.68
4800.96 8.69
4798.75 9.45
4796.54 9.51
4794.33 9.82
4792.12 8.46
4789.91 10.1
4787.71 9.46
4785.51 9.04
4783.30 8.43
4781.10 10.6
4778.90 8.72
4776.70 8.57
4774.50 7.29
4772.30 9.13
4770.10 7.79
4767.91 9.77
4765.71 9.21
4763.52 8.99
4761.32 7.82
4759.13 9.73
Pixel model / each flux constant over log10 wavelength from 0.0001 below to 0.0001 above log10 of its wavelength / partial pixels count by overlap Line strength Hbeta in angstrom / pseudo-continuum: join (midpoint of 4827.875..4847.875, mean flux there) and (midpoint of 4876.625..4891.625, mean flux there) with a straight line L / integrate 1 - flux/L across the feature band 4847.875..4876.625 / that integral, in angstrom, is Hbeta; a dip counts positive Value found -4.99 angstrom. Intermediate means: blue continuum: 8.19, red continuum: 8.32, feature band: 9.69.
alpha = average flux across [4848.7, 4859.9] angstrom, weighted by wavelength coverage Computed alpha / 7.9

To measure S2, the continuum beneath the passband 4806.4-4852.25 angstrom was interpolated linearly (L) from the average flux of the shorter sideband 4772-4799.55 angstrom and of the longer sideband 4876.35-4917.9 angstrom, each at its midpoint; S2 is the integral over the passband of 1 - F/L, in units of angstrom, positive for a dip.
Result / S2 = 2.6 angstrom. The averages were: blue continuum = 9.12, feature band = 8.31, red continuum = 8.35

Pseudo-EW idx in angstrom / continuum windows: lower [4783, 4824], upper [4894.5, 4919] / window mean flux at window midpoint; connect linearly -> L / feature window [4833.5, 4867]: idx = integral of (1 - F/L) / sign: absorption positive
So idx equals -4.26 angstrom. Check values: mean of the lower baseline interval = 8.83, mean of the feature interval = 9.66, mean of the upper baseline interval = 8.27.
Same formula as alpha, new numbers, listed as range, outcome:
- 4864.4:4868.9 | 8.55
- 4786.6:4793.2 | 9.35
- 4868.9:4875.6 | 7.11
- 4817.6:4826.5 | 8.62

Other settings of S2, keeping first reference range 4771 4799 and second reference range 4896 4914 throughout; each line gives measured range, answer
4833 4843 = 0.5 angstrom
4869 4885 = 1.0 angstrom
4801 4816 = 0.6 angstrom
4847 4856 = 1.1 angstrom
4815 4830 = 0.1 angstrom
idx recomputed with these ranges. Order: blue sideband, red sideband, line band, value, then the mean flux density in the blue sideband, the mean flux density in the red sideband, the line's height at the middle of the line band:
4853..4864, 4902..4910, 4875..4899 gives 3.9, 12.8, 8.4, 10.1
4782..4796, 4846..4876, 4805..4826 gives 1.9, 9.25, 9.61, 9.38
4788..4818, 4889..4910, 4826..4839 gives 0.4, 8.85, 8.43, 8.72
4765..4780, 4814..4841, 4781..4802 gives -1.8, 8.62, 8.45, 8.56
